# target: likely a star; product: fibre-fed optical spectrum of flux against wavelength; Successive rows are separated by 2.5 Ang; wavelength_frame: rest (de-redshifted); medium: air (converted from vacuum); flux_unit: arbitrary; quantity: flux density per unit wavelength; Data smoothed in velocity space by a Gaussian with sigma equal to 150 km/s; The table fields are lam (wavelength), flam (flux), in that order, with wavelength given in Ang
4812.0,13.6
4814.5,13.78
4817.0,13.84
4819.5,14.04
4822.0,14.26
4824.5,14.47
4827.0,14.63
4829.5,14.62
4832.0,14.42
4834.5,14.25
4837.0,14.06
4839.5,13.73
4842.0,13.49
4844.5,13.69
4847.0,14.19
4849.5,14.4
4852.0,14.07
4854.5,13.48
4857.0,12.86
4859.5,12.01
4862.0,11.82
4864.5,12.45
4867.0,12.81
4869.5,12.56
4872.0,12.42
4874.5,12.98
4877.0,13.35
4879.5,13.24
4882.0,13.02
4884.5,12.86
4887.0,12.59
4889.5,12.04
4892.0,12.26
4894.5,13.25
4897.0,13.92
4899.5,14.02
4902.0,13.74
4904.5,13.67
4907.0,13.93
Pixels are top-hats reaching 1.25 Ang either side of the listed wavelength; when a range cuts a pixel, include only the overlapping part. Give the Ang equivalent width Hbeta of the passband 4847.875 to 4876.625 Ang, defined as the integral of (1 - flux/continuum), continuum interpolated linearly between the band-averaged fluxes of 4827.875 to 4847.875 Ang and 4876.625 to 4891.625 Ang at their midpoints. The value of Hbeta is 1.00 Ang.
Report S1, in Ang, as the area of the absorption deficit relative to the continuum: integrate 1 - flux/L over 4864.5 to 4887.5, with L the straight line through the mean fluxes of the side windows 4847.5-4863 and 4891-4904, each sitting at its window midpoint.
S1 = 0.8 Ang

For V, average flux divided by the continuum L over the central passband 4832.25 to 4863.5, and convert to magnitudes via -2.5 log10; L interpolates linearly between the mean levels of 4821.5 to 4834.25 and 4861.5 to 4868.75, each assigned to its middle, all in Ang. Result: -0.01 mag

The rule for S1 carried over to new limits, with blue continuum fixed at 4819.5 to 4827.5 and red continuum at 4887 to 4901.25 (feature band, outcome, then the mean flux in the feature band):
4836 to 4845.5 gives 0.2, 13.7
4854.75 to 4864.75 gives 1.0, 12.4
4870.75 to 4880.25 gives 0.3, 13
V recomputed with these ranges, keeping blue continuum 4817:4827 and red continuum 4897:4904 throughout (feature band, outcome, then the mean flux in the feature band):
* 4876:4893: 0.10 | 12.8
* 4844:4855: 0.01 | 14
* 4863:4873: 0.12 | 12.5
